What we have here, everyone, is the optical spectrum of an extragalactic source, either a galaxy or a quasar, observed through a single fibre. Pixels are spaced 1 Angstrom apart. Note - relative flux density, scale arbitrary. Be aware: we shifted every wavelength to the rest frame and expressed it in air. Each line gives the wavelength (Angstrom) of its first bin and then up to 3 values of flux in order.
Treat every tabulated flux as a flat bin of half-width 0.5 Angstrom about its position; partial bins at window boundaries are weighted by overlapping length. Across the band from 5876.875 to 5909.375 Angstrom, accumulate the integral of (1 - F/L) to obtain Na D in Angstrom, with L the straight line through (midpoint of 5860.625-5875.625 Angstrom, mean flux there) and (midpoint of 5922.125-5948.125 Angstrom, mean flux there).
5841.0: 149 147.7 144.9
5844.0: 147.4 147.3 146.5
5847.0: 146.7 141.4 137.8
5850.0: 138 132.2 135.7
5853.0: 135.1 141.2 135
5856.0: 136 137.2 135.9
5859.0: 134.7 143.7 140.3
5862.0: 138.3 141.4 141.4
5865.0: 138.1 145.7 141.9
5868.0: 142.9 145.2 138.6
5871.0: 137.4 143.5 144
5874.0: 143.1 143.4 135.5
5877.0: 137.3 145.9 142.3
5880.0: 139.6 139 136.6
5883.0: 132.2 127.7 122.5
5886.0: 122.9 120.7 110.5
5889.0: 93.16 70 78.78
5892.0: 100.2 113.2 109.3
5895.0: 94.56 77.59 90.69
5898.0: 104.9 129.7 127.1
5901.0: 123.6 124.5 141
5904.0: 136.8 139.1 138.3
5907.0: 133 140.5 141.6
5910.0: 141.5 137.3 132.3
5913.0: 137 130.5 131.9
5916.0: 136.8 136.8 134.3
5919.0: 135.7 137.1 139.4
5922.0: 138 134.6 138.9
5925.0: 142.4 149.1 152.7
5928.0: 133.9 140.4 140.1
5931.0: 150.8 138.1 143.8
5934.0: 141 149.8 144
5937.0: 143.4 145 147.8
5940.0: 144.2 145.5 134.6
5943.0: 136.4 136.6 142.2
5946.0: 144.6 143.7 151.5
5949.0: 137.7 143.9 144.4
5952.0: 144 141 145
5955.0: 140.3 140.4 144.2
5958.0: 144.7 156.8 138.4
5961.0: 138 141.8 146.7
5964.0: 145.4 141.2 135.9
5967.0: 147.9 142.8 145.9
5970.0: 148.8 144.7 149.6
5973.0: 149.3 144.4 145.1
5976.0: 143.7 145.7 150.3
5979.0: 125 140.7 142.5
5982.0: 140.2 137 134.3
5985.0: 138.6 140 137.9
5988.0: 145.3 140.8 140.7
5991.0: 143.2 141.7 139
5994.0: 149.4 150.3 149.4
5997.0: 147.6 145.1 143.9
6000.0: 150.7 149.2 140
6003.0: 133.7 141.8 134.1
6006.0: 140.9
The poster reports 4.9 Angstrom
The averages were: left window 142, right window 143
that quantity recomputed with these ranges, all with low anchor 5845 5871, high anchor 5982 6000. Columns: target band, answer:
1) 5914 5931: 0.3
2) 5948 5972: -0.3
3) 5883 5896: 3.3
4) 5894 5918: 2.4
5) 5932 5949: -0.2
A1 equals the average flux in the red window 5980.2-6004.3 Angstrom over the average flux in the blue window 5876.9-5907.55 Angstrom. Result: 1.20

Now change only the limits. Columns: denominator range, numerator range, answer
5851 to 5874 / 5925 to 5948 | 1.03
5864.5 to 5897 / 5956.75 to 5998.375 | 1.15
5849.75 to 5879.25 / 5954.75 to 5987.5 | 1.02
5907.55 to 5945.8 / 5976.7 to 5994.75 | 1.00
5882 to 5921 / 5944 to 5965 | 1.17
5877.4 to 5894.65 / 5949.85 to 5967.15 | 1.22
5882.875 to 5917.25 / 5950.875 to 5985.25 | 1.19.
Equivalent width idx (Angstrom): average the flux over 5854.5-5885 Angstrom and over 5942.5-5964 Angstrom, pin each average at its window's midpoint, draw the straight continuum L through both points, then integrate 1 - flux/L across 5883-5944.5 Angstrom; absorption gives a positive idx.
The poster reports 5.0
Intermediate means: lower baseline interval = 139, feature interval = 130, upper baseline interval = 143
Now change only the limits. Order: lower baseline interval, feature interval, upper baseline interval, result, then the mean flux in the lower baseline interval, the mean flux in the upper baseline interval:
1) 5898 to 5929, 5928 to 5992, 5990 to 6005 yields -1.01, 136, 144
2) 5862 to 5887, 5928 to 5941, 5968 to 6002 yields -0.23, 138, 144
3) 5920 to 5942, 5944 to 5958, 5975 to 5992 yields -0.12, 143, 141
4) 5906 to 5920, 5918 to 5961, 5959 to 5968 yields -0.84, 136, 143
